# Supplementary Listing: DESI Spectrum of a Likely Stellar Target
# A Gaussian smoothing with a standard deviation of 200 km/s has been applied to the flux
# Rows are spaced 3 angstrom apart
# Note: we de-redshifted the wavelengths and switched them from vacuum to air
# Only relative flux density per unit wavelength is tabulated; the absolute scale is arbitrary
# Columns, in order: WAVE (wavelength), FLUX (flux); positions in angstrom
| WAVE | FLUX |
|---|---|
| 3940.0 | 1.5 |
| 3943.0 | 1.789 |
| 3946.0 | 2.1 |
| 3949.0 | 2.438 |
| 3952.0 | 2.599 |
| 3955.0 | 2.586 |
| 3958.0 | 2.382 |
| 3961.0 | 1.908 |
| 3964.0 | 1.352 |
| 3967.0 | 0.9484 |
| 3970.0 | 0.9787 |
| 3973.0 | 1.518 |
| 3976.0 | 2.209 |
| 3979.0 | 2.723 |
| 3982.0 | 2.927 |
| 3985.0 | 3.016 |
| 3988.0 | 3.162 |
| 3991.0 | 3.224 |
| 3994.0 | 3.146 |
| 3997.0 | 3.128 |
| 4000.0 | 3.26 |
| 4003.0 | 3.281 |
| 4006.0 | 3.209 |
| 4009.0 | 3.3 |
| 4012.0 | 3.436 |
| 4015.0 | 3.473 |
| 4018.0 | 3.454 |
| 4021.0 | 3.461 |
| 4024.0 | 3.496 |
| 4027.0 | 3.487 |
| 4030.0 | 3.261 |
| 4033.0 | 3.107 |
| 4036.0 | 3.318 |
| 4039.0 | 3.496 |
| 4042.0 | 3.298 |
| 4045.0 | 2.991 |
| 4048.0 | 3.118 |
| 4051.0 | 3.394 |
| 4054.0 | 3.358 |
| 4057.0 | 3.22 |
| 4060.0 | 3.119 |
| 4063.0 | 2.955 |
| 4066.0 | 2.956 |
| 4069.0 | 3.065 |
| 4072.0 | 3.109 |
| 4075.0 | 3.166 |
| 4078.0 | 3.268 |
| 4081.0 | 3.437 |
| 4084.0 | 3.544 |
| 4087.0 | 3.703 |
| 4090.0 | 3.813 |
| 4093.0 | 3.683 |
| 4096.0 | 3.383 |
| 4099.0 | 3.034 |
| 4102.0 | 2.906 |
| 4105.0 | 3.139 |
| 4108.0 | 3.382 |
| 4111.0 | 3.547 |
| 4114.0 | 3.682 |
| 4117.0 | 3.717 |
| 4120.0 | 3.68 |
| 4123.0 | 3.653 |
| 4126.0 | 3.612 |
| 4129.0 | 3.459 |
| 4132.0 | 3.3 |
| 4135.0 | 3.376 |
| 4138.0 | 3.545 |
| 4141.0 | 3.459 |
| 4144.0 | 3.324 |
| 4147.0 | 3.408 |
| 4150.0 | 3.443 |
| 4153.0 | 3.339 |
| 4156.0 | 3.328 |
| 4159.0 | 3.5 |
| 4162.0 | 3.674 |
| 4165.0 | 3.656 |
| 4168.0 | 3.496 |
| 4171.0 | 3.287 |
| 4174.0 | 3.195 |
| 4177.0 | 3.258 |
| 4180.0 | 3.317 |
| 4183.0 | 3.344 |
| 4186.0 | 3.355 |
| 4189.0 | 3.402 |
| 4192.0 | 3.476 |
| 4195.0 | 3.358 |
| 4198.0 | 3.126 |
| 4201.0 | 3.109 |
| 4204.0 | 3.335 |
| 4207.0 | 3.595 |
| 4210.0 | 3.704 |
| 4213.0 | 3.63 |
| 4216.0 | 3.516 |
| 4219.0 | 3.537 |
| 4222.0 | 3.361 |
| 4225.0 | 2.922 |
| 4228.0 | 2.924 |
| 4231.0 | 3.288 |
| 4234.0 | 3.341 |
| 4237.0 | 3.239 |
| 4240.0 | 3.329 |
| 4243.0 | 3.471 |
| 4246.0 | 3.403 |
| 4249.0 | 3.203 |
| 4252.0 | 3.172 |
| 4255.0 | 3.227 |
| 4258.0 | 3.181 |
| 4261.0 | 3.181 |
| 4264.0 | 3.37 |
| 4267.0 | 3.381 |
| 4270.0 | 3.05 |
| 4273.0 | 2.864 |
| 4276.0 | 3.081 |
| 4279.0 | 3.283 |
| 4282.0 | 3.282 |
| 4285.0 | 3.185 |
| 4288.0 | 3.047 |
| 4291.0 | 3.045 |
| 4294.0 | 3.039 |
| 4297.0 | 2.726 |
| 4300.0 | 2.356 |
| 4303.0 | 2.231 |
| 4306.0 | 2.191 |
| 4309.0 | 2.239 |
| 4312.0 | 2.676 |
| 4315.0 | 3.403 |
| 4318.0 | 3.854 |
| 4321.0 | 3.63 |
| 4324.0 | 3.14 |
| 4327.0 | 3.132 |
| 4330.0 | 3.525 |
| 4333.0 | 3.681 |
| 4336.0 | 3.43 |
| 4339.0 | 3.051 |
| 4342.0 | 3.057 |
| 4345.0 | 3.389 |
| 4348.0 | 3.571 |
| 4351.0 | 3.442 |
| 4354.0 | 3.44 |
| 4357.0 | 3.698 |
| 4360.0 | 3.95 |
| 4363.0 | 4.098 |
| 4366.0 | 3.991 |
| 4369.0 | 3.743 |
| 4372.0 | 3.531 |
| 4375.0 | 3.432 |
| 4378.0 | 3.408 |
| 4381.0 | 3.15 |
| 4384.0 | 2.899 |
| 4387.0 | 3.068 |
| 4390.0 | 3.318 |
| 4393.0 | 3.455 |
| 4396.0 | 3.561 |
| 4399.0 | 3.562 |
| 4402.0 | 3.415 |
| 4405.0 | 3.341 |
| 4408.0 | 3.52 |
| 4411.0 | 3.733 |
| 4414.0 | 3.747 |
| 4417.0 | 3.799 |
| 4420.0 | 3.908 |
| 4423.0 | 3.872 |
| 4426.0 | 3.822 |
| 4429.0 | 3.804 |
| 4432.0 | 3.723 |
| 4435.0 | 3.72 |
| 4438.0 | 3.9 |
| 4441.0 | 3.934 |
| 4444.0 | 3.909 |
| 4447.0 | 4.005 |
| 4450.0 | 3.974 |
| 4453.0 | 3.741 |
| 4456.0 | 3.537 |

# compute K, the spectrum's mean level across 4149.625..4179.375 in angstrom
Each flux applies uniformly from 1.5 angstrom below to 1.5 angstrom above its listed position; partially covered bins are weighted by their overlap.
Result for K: 3.41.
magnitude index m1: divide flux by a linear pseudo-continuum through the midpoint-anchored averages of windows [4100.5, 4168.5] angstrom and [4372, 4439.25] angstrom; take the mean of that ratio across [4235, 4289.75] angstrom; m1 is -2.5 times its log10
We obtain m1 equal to 0.09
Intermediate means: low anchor 3.46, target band 3.22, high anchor 3.55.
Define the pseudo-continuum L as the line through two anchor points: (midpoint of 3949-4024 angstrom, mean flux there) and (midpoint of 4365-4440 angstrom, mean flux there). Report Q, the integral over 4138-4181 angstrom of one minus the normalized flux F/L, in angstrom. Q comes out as -4.8 angstrom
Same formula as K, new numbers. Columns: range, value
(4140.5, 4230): 3.38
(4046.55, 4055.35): 3.29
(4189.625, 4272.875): 3.31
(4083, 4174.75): 3.46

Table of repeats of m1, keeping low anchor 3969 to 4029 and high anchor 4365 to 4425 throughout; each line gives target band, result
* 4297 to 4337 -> 0.136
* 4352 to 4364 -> -0.089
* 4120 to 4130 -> -0.135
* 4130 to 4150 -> -0.070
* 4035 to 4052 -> -0.066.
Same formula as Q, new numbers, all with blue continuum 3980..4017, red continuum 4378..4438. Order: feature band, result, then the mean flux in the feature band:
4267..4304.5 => 5.43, 2.95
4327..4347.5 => 0.85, 3.35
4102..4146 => -2.05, 3.47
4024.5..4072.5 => 0.60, 3.21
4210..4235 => 0.44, 3.34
